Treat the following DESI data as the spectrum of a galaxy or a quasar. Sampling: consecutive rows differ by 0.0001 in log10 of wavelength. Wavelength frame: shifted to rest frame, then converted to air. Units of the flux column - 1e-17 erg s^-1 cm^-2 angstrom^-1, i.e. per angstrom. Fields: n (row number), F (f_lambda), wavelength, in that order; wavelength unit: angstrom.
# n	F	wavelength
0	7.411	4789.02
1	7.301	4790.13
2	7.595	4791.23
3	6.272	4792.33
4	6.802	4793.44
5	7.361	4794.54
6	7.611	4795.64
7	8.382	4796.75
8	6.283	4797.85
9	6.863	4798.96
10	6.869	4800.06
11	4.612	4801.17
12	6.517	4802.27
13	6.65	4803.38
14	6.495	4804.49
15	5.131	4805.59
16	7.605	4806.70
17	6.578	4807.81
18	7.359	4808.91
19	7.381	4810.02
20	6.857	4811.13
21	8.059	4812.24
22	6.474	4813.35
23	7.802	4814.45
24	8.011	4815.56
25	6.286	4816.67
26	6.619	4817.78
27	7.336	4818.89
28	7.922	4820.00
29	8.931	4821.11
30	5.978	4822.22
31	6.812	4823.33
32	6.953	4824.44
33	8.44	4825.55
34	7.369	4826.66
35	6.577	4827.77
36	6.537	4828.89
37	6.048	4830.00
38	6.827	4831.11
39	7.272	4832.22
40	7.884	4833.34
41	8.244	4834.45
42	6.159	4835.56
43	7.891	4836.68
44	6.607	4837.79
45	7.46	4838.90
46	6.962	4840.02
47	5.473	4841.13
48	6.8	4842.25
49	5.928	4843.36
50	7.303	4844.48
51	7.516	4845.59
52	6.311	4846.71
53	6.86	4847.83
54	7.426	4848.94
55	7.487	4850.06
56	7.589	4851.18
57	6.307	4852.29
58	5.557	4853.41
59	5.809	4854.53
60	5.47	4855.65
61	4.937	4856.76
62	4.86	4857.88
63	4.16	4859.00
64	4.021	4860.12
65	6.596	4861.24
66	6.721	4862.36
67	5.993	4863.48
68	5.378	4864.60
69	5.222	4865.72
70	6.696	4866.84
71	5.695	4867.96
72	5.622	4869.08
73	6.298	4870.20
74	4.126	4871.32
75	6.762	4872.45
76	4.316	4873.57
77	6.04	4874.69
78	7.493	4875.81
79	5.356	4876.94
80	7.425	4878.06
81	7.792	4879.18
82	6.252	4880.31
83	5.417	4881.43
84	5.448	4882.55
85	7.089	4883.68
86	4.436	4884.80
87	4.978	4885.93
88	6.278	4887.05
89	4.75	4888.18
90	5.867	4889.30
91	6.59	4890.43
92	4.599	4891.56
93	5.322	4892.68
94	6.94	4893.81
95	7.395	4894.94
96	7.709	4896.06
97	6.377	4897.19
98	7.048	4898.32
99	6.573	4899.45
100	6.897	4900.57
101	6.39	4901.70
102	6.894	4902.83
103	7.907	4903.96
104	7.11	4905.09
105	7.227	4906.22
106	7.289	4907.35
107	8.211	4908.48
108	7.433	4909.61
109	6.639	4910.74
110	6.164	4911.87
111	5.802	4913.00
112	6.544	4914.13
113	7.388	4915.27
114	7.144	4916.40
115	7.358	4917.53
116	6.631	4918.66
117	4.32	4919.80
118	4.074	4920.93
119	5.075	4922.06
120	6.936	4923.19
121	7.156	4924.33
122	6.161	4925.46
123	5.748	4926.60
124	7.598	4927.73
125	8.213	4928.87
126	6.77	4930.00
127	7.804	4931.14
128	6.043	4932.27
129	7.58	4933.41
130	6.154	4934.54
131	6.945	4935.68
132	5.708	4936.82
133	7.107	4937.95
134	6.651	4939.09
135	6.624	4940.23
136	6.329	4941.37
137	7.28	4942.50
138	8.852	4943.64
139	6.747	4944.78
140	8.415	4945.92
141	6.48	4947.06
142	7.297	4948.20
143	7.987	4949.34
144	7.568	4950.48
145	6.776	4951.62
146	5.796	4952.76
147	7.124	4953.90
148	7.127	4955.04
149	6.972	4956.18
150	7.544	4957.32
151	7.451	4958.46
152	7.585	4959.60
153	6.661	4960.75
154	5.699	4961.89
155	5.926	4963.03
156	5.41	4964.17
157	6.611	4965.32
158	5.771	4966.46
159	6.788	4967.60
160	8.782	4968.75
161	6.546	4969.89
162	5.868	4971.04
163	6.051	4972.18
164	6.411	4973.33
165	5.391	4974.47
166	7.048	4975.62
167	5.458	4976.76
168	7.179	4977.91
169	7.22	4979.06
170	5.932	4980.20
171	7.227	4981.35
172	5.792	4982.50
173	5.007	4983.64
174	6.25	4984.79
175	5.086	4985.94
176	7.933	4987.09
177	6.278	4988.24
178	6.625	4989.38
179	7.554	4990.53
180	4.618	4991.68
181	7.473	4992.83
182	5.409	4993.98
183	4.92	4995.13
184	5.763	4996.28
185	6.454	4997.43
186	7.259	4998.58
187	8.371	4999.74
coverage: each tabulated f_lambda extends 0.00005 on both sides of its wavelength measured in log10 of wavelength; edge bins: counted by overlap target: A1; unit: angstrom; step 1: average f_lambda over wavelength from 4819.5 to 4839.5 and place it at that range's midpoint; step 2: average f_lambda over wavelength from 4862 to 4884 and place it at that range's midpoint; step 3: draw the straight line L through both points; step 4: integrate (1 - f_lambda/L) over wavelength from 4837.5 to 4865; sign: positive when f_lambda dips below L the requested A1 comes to 1.73 angstrom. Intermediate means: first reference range 7.21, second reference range 6.04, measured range 6.22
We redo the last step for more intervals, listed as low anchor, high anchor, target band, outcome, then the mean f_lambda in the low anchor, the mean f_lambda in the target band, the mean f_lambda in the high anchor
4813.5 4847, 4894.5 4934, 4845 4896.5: 6.8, 7.07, 6.02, 6.79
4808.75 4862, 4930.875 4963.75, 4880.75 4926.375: 3.3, 6.77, 6.38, 6.96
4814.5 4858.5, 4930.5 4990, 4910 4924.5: 1.1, 6.85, 6.24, 6.71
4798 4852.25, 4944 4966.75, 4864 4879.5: 2.1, 6.97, 5.99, 6.88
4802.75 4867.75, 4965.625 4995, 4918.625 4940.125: 0.1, 6.68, 6.46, 6.37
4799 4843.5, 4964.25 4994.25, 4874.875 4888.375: 1.3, 6.95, 6.09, 6.39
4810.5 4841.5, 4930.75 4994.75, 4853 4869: 3.4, 7.15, 5.51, 6.67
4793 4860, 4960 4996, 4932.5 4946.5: -1.3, 6.79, 7.01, 6.29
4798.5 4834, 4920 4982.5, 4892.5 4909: -0.6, 6.98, 7.05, 6.71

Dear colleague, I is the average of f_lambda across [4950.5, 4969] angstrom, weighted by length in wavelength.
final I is 6.74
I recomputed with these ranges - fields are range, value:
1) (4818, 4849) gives 7.05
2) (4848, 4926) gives 6.22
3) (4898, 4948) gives 6.81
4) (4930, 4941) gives 6.73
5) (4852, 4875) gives 5.54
